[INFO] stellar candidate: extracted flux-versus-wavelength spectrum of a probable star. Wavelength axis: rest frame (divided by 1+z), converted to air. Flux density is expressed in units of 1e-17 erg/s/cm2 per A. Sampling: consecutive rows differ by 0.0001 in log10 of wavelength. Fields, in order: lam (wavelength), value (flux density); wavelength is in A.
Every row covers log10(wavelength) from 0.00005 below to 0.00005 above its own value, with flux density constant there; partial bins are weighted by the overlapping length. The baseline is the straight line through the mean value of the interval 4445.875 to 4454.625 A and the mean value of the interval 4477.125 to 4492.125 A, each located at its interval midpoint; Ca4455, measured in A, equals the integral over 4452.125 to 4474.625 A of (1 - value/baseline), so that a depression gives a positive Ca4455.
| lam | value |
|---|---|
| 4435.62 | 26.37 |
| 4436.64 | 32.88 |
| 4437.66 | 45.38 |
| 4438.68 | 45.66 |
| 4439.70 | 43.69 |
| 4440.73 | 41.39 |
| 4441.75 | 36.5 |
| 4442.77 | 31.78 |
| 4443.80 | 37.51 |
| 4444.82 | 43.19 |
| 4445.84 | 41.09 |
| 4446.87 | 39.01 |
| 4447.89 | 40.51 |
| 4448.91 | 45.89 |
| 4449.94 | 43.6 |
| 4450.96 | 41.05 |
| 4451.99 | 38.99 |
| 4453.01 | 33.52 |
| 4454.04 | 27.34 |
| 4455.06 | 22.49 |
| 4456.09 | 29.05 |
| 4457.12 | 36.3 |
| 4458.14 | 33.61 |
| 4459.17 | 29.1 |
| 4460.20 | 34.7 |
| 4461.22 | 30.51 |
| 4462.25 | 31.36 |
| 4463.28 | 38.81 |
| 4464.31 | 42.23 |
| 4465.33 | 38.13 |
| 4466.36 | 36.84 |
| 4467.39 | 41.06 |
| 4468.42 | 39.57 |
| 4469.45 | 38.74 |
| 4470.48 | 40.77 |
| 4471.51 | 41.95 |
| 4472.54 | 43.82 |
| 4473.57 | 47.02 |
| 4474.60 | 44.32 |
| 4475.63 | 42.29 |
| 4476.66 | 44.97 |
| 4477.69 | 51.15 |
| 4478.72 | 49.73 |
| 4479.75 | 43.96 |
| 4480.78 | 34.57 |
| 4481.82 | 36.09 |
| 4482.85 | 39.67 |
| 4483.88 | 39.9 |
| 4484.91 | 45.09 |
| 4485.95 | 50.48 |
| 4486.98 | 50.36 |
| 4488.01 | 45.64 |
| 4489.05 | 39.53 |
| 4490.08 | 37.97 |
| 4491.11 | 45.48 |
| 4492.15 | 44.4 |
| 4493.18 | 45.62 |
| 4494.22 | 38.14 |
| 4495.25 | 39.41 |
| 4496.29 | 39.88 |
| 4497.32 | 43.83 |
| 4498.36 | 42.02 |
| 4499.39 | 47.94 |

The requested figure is 2.4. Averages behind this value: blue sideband 38.7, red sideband 43.6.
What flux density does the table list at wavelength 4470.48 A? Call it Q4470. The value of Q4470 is 40.77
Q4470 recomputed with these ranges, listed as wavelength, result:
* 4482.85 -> 39.67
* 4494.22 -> 38.14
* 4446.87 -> 39.01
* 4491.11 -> 45.48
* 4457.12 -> 36.3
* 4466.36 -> 36.84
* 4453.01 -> 33.52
